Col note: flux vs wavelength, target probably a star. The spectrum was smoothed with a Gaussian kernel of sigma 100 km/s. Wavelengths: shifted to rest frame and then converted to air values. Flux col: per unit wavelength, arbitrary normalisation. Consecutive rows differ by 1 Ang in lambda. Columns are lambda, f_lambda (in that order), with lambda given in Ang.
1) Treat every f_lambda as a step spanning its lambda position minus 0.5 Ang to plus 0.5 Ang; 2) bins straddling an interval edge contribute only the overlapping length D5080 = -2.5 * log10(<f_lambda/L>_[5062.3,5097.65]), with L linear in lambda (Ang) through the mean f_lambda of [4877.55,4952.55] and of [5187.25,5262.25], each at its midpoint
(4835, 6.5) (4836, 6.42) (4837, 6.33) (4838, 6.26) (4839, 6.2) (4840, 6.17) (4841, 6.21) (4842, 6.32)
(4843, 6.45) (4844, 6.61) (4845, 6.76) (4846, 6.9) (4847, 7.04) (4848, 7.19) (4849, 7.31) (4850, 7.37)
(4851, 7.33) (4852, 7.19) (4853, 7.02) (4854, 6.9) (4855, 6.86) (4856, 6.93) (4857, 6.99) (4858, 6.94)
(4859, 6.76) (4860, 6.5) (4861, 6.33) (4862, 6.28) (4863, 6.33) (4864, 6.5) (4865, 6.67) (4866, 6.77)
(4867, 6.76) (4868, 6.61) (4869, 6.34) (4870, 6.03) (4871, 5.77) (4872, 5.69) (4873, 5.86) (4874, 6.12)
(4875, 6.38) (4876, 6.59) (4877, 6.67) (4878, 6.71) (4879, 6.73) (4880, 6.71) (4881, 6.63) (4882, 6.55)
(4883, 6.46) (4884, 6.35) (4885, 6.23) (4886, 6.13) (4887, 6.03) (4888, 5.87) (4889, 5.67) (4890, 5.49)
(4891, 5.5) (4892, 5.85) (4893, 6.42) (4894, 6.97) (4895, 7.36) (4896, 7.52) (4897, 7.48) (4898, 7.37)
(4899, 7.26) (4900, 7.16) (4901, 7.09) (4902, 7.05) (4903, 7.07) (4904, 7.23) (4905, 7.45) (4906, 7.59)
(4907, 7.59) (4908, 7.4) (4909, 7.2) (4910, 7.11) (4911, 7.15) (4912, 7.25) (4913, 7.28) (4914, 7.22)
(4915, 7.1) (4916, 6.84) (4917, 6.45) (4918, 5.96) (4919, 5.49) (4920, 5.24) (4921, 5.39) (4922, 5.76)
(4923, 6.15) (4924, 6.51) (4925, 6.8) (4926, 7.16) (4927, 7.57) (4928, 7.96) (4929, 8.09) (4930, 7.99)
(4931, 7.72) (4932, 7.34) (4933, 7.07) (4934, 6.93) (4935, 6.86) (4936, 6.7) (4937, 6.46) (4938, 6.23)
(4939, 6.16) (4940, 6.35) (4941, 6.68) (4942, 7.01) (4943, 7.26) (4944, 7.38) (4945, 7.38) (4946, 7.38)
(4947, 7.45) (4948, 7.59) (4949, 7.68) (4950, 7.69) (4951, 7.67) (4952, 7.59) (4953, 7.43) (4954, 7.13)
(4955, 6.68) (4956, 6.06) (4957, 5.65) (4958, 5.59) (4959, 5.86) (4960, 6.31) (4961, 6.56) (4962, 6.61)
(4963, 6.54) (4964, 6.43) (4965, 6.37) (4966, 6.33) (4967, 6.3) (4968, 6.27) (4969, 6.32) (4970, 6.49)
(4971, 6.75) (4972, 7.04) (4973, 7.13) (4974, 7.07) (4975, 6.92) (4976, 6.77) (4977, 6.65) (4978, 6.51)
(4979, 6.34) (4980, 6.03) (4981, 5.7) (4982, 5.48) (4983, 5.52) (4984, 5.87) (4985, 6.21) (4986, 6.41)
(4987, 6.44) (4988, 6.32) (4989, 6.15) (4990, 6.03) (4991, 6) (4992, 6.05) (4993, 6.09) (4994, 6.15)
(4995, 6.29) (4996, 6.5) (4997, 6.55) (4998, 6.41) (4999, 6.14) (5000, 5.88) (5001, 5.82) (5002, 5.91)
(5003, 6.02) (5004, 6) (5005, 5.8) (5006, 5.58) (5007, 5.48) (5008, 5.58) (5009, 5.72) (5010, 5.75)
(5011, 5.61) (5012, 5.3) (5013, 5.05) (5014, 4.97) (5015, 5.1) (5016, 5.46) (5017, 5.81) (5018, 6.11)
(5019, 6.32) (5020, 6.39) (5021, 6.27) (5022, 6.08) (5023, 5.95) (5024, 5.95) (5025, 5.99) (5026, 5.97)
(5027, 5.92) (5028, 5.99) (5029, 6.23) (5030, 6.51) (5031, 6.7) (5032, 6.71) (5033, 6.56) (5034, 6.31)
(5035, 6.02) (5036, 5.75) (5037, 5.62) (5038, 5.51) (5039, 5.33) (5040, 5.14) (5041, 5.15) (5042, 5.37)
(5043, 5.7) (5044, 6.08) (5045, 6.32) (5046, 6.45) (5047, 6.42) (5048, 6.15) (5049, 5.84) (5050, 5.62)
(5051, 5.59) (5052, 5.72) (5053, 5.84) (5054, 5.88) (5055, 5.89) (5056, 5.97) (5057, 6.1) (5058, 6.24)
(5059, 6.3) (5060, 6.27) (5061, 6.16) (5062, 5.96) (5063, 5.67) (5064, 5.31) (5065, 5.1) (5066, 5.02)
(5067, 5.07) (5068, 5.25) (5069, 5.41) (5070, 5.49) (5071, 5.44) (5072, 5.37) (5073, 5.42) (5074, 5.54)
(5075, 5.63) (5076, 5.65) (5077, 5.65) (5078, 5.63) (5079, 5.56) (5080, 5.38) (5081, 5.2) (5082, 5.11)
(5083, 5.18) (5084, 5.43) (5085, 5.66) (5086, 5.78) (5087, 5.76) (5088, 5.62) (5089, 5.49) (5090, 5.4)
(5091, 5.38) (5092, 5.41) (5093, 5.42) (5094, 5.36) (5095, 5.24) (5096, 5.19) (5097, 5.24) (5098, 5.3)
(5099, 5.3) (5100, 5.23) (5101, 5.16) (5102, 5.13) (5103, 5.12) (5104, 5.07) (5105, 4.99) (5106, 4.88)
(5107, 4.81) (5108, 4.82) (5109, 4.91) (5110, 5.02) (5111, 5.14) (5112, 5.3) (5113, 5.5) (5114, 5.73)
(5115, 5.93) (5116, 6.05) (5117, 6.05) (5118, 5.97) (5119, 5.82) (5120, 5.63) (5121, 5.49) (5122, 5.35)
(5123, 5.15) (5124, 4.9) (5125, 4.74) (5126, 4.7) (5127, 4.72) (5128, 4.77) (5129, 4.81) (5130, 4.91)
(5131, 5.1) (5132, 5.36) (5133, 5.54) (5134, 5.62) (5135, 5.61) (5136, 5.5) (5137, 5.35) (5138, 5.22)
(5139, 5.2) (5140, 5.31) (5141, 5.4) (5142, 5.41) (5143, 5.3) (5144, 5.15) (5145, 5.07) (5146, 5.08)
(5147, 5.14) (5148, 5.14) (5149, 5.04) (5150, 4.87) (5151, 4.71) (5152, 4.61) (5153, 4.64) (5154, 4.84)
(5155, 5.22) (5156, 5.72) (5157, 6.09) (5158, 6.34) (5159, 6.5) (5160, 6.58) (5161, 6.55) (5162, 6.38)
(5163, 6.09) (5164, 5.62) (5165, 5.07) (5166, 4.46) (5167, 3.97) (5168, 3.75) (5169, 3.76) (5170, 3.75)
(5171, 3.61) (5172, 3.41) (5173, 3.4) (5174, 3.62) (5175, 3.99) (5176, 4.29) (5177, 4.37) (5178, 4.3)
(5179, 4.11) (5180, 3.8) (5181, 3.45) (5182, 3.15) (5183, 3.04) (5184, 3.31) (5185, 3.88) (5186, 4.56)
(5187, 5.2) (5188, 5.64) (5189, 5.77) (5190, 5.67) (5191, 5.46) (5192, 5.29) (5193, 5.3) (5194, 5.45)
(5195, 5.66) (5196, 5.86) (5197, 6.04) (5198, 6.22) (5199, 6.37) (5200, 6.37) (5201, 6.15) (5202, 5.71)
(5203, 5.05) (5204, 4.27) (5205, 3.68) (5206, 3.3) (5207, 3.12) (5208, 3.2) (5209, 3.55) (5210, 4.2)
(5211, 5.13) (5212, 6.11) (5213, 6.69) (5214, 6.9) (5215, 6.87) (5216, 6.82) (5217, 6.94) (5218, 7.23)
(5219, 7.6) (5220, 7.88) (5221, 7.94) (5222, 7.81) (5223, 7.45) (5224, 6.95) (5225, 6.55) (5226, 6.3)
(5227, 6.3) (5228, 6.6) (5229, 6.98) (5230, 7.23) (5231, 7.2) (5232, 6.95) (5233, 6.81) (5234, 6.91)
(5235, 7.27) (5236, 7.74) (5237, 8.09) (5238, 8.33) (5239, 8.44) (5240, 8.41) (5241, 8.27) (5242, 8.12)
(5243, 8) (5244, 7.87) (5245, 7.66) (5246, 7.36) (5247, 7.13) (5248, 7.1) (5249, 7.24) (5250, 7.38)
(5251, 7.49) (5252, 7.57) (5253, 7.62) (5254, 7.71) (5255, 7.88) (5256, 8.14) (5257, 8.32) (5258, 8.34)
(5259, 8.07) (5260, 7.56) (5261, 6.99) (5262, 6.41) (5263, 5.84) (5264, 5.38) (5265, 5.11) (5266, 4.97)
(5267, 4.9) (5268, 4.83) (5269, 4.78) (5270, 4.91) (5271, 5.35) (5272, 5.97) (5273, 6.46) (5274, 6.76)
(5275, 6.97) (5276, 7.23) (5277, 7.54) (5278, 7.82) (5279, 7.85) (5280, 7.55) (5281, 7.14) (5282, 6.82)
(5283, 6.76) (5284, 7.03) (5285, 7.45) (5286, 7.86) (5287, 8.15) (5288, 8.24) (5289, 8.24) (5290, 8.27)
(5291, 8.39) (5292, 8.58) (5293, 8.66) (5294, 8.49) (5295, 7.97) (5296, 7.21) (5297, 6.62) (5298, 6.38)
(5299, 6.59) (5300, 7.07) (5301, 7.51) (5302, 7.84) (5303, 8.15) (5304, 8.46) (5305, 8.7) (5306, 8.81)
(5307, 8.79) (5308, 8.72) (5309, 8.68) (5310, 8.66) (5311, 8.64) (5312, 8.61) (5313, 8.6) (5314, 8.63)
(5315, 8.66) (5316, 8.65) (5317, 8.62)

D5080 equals 0.24 mag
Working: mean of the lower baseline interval 6.87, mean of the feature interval 5.42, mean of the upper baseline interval 6.66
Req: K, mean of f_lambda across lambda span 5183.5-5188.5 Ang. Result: 4.52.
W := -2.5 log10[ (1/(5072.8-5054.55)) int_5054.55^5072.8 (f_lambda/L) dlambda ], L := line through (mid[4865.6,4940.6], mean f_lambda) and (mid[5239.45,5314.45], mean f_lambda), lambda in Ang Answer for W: 0.23 mag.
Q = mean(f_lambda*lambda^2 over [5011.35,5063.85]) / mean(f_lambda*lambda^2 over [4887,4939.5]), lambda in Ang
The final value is 0.91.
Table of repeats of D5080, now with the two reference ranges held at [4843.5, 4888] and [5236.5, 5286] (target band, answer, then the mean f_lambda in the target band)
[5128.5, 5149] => 0.30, 5.26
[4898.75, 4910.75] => -0.10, 7.26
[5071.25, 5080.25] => 0.23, 5.54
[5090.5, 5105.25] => 0.30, 5.24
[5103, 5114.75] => 0.32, 5.12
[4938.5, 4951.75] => -0.08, 7.21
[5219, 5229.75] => -0.01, 7.1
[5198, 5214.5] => 0.36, 5.02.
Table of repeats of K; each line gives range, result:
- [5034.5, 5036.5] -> 5.88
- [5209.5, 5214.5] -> 5.81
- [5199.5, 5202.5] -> 6.08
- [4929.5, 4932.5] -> 7.68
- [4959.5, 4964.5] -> 6.49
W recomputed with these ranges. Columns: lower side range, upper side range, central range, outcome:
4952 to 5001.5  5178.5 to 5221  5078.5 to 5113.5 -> 0.10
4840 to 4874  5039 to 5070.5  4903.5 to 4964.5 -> -0.10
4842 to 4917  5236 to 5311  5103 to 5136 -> 0.33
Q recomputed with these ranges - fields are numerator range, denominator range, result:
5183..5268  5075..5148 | 1.27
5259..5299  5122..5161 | 1.39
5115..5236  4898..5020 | 0.90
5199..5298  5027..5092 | 1.29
